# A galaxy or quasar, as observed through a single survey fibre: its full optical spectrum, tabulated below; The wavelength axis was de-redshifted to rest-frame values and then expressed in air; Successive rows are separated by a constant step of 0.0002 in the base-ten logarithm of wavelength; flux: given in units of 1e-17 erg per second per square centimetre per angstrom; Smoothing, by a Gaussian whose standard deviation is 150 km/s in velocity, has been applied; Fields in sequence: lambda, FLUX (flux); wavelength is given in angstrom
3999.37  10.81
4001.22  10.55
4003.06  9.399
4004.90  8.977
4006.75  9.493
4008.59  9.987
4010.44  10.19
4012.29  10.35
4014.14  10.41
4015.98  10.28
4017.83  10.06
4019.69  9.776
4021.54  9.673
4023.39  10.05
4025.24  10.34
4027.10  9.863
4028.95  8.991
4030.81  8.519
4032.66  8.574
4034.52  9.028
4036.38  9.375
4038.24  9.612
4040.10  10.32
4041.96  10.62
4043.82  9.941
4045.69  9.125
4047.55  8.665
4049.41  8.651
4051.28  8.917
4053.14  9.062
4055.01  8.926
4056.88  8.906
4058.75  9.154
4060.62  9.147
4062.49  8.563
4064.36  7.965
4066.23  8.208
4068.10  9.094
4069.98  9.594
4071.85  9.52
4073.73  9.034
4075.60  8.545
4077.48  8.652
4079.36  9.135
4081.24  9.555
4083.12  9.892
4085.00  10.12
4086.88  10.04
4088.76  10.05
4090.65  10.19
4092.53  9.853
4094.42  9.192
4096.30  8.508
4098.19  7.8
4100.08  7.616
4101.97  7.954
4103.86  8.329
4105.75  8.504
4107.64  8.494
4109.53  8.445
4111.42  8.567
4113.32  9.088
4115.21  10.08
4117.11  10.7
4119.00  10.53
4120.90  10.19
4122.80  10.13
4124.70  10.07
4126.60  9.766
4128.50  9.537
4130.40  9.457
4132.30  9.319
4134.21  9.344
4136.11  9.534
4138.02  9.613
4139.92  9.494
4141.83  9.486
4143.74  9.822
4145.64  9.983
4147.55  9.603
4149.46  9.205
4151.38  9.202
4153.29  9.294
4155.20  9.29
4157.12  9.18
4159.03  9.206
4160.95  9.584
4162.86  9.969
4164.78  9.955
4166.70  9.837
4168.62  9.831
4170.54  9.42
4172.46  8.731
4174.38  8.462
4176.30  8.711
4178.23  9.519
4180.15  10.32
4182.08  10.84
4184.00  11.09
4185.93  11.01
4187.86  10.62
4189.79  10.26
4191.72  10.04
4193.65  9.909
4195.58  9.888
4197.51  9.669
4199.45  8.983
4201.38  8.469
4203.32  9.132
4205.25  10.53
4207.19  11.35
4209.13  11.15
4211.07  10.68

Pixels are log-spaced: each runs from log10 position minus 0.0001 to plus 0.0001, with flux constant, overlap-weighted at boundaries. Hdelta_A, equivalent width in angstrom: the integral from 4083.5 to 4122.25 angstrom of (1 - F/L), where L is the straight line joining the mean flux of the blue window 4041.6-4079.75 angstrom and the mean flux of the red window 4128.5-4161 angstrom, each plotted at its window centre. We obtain 0.0 angstrom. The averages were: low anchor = 8.99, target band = 9.23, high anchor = 9.45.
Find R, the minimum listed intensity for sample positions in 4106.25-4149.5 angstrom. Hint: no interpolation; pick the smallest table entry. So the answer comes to 8.445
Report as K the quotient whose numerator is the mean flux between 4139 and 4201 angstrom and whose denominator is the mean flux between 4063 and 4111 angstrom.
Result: 1.08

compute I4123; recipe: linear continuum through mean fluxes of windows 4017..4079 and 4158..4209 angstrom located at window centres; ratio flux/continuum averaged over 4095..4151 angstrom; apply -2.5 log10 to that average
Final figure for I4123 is 0.03 mag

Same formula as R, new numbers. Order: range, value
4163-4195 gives 8.462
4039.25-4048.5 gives 8.665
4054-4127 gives 7.616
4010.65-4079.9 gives 7.965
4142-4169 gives 9.18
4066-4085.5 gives 8.208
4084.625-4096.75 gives 8.508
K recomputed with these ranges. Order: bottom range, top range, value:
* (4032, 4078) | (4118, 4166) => 1.06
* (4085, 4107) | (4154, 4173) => 1.06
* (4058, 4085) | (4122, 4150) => 1.06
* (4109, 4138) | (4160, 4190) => 1.02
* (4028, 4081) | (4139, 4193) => 1.07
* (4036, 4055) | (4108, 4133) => 1.03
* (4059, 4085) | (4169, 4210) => 1.10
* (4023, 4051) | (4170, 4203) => 1.04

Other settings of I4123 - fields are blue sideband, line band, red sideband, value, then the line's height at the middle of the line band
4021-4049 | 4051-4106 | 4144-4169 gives 0.06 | 9.52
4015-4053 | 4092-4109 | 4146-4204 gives 0.14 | 9.58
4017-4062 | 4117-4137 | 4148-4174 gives -0.05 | 9.41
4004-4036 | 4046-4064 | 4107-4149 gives 0.09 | 9.65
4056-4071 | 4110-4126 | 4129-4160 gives -0.07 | 9.24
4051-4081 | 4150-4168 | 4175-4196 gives 0.05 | 9.9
